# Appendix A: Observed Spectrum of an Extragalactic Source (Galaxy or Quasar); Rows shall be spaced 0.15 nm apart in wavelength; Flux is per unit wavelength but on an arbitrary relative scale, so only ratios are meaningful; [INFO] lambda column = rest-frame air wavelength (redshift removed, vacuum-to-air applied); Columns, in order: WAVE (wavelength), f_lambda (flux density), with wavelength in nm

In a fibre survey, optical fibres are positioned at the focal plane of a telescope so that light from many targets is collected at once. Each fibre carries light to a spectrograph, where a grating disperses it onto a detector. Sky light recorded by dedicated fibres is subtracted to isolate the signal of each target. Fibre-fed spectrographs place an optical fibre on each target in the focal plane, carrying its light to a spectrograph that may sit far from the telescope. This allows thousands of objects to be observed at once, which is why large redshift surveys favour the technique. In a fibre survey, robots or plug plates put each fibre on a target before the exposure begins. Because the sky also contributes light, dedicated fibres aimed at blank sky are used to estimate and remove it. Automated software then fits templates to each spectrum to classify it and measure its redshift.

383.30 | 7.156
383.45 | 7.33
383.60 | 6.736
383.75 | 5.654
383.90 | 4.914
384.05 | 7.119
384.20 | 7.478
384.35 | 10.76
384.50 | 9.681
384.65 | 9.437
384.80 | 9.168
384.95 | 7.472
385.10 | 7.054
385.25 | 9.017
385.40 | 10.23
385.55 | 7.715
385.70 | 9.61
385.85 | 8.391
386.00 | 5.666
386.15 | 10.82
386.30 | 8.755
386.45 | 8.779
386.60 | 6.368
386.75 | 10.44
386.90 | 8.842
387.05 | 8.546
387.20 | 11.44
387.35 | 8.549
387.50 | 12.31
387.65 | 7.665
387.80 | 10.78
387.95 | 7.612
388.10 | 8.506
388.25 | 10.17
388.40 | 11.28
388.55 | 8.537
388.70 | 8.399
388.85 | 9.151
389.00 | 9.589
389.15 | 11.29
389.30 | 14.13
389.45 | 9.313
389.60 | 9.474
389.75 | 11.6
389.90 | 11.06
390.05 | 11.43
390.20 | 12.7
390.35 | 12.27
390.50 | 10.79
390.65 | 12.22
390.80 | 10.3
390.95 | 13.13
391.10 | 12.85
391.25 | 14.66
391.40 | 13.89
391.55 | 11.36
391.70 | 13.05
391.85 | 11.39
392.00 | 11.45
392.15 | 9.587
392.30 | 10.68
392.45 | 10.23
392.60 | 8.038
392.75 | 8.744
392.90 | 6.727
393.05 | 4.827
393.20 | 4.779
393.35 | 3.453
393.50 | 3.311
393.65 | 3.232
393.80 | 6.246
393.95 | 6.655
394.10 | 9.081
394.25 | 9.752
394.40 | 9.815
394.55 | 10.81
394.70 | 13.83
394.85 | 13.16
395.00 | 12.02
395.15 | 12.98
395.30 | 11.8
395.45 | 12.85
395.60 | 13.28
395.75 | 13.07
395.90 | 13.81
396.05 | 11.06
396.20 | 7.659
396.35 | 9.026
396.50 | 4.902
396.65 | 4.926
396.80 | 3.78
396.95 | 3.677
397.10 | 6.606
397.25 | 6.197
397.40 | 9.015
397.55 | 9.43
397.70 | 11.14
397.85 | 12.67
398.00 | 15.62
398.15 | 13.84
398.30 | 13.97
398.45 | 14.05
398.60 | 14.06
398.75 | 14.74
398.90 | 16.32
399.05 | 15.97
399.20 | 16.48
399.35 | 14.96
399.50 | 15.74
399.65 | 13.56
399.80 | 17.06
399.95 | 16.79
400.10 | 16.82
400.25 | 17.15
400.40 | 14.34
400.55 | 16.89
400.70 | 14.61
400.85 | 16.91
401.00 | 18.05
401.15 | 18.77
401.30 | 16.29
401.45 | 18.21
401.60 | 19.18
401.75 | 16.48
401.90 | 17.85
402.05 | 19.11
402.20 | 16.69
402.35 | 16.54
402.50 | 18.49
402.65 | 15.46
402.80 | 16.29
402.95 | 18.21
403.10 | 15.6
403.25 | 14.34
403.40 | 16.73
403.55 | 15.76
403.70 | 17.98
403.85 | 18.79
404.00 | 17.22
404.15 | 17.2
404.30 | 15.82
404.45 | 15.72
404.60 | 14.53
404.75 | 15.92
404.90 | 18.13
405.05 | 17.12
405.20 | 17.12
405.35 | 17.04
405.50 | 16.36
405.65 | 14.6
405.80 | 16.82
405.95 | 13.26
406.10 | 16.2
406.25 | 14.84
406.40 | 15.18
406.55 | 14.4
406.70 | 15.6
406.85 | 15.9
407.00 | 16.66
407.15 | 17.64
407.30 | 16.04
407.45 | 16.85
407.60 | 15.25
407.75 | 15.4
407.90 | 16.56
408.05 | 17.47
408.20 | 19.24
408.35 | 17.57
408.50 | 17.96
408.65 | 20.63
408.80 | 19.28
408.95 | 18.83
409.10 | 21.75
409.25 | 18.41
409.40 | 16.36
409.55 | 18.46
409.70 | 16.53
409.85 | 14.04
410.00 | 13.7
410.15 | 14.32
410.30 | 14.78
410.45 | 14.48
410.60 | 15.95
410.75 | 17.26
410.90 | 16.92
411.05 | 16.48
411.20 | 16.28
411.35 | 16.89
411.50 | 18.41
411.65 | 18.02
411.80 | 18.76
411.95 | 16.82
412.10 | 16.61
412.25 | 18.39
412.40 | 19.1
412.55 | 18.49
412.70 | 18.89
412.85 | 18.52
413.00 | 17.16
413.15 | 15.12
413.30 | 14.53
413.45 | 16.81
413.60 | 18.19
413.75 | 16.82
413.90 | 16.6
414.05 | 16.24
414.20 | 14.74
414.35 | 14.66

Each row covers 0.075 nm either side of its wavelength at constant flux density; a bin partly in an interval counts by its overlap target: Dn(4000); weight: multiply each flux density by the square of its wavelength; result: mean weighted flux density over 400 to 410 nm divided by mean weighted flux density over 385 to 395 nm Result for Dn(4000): 1.9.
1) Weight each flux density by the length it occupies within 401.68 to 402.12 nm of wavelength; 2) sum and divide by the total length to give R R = 17.8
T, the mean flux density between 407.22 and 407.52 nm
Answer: 16.5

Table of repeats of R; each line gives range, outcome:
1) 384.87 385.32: 7.85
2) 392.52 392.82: 8.42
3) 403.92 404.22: 17.2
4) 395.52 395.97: 13.4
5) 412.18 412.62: 18.7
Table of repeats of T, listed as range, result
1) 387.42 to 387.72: 10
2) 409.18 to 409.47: 17.4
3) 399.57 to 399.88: 15.3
